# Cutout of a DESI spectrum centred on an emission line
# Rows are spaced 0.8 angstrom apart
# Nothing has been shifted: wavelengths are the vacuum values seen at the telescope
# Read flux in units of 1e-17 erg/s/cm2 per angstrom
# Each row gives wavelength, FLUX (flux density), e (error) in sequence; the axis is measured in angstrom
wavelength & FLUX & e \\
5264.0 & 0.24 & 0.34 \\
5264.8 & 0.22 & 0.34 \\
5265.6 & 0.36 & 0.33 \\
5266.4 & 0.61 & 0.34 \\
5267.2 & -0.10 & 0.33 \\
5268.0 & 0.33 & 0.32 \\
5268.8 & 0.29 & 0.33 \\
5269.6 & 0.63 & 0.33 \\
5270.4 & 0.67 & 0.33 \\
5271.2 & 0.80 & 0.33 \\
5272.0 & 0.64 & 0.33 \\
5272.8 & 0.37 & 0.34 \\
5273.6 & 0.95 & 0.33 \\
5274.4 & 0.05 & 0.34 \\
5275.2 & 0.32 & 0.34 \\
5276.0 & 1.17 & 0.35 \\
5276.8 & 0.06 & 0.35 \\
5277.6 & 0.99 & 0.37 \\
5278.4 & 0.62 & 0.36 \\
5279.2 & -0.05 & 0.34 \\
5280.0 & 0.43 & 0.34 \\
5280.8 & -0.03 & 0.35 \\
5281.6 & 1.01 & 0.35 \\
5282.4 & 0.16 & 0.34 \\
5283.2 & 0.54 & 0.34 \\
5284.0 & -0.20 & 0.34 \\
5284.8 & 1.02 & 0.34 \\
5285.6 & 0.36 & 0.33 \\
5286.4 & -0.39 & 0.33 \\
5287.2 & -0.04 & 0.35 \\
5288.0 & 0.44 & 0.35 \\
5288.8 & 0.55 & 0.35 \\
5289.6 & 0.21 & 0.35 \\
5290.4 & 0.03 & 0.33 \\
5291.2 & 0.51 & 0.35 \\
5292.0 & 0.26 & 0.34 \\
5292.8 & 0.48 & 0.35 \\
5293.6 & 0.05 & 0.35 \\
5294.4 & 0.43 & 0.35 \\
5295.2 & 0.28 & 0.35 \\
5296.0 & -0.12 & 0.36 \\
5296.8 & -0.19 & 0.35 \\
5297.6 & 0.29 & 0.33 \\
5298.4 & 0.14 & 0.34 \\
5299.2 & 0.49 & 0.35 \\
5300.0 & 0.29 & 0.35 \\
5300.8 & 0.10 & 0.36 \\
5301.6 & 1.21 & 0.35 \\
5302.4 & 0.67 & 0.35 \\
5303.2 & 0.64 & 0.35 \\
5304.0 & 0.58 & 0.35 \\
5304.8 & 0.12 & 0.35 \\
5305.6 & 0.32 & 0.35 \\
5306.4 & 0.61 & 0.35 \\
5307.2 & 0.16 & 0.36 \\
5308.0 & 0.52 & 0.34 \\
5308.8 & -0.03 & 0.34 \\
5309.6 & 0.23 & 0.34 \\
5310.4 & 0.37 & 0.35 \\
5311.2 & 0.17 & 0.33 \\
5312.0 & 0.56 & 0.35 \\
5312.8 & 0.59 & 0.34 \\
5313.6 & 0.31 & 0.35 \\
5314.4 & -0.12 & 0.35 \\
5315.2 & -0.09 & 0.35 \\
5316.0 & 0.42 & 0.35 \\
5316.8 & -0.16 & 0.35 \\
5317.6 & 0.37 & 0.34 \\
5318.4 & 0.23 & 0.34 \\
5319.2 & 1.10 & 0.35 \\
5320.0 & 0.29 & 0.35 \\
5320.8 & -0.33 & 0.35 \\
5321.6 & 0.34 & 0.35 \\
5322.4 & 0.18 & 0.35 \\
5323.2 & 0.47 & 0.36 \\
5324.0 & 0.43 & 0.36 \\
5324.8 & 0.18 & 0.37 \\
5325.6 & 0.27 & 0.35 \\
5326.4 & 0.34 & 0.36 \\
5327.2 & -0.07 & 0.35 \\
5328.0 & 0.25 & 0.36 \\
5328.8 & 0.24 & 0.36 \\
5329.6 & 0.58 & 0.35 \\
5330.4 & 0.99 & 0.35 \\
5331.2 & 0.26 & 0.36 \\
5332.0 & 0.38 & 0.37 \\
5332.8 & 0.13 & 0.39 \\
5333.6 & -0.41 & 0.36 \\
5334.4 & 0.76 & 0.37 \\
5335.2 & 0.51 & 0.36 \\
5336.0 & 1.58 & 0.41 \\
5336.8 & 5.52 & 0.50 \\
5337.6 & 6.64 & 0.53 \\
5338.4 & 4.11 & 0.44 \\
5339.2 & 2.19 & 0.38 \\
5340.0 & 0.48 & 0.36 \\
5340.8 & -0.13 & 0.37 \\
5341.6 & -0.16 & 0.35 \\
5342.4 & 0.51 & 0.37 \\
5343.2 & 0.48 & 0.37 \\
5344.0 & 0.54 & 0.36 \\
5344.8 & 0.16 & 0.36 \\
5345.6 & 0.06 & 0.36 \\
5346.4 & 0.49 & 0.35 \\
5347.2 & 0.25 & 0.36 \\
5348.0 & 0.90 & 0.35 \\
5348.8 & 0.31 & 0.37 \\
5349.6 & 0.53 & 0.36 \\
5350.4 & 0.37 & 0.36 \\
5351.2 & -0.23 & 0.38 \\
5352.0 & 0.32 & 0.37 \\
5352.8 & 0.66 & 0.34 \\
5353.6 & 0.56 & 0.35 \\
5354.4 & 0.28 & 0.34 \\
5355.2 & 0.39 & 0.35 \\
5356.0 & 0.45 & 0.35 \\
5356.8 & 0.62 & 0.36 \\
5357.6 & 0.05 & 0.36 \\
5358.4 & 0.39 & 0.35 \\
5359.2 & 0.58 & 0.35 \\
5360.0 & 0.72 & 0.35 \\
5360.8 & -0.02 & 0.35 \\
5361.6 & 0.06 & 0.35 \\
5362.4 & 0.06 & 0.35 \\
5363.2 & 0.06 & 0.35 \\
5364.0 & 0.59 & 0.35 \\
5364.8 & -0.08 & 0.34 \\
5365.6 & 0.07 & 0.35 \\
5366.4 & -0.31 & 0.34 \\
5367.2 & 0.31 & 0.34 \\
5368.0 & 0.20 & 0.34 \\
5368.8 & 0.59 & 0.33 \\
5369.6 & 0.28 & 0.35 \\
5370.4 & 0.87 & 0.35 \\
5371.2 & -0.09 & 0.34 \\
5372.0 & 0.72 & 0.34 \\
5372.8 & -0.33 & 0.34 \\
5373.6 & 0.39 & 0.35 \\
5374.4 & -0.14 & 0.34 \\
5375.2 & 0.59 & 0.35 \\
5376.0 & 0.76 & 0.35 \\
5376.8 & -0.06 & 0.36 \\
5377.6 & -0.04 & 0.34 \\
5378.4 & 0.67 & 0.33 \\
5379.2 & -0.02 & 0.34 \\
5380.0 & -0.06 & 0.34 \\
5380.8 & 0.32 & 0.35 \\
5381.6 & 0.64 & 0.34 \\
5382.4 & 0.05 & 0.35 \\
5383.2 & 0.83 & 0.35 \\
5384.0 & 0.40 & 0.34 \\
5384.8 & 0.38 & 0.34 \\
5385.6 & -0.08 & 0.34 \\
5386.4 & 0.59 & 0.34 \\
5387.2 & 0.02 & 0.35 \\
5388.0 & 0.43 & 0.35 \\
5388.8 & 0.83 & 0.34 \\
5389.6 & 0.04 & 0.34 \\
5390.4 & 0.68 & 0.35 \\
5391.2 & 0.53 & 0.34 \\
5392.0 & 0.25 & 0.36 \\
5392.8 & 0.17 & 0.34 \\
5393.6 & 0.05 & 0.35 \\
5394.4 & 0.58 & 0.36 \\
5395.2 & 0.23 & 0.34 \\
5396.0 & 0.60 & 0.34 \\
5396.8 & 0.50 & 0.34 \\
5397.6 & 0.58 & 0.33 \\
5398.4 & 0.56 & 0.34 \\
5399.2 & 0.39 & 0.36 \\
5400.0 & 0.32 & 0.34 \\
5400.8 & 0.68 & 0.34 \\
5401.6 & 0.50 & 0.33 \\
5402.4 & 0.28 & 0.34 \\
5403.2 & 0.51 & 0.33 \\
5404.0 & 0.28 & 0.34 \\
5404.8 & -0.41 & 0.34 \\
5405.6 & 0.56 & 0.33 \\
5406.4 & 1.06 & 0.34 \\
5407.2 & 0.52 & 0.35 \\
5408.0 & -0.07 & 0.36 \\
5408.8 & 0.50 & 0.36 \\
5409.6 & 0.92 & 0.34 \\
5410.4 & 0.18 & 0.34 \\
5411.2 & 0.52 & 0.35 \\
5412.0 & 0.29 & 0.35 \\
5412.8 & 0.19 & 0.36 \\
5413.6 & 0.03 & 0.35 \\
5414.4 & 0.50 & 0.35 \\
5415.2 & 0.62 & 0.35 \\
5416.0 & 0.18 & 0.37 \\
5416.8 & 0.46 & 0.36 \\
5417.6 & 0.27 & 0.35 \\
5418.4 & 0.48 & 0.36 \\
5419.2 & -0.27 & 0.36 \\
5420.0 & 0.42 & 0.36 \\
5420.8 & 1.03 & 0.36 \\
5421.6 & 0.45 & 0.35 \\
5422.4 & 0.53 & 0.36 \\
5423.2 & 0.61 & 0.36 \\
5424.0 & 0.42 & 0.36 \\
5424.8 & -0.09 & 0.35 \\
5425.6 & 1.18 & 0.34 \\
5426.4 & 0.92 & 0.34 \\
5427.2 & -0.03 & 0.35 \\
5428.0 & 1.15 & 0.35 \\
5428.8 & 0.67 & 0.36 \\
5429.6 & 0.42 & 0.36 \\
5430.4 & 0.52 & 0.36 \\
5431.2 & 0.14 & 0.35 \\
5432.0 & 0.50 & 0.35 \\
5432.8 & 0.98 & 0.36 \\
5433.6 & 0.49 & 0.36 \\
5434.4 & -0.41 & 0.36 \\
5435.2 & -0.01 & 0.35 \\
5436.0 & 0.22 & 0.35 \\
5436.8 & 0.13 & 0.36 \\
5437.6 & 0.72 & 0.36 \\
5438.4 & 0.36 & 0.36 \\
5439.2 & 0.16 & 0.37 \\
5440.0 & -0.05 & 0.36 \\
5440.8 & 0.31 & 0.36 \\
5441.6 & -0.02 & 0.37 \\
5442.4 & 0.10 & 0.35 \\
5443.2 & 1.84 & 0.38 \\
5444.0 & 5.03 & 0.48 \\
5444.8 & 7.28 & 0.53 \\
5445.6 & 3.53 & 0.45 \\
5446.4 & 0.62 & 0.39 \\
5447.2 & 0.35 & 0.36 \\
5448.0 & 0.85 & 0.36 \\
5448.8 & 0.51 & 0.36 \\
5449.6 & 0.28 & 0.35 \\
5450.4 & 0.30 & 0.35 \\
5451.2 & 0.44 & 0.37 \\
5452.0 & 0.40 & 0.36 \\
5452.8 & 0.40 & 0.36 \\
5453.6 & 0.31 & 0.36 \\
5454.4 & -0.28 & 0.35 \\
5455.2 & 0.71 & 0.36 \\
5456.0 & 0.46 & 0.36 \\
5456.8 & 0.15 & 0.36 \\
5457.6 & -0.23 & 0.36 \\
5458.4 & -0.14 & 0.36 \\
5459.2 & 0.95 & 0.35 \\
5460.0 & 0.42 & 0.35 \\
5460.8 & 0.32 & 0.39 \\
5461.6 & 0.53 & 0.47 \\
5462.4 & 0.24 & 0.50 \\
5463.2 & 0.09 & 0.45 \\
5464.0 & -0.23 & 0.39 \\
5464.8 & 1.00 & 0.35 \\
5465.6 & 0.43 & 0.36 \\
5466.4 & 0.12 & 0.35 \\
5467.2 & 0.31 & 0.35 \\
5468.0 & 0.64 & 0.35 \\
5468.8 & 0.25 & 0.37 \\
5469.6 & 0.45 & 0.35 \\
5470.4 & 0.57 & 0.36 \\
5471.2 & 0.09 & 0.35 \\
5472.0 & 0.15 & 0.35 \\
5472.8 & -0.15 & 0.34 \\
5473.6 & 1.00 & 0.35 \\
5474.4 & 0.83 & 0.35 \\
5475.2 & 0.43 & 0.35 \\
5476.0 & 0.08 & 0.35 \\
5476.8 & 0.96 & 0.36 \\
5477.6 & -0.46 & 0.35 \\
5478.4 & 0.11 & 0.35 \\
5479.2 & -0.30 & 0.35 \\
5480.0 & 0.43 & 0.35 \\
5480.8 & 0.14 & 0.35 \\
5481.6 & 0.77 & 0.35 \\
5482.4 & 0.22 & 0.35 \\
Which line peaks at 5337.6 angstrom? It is Hbeta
